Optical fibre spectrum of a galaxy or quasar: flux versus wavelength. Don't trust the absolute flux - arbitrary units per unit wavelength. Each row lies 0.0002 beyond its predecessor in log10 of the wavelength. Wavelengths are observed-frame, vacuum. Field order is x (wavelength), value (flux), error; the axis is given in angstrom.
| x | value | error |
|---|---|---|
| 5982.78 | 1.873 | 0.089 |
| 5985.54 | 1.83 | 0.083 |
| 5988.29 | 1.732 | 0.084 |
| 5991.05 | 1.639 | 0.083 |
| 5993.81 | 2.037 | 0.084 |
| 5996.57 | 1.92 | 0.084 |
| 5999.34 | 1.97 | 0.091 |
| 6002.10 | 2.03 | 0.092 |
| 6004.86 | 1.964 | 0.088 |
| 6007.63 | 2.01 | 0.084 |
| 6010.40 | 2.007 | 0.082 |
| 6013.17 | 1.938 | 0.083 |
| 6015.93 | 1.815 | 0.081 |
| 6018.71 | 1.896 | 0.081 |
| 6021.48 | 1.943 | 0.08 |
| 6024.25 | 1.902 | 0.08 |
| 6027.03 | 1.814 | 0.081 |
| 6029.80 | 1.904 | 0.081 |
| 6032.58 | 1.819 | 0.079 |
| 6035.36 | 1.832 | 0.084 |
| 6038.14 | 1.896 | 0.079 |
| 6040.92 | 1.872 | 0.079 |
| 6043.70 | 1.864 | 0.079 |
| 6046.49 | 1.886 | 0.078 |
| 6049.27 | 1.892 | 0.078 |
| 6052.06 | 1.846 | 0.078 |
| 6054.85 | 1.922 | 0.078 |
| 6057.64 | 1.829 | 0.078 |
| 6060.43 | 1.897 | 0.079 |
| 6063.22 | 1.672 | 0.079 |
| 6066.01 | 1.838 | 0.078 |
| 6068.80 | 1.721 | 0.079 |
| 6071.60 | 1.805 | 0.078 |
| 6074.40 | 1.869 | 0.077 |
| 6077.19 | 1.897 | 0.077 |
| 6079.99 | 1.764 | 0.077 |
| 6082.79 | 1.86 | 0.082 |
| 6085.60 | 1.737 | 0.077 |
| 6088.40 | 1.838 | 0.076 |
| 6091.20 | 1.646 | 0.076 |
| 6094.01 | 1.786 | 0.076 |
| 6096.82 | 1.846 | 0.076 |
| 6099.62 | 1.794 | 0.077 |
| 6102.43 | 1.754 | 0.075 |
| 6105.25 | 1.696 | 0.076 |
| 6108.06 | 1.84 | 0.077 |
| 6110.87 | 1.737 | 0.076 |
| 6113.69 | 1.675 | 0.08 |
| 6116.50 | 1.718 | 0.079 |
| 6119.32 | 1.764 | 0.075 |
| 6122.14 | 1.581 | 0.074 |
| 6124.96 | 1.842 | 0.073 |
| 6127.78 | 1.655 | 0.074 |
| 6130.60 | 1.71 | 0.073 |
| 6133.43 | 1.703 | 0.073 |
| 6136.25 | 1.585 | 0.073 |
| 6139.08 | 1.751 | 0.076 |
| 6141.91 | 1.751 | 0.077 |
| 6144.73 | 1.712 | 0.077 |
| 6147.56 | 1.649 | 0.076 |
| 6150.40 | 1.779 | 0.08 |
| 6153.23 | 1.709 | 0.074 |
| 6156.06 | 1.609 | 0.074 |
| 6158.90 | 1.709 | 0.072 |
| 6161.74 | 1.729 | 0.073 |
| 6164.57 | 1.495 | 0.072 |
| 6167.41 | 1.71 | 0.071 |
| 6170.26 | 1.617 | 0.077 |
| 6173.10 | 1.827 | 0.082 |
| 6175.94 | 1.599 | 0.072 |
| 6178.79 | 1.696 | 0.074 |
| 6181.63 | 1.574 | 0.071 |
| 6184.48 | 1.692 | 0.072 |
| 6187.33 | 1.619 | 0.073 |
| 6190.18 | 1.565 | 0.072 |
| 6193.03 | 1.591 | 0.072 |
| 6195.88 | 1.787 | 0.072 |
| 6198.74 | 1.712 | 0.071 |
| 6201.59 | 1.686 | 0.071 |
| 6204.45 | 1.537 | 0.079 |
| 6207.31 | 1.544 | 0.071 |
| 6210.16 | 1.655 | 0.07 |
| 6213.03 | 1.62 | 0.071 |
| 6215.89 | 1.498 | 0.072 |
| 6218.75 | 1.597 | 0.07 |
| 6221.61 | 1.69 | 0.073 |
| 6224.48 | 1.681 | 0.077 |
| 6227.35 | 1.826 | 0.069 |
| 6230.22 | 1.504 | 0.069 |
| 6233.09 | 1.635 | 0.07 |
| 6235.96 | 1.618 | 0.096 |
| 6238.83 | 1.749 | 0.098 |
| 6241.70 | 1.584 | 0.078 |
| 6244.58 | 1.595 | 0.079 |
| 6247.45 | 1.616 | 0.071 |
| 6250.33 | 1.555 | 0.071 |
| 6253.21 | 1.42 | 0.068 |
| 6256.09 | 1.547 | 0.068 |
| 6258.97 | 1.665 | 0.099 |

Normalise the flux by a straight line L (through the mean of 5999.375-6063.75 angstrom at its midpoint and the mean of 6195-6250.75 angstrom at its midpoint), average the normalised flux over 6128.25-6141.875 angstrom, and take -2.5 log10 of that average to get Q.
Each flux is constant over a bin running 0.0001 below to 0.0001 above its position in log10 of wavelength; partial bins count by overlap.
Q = 0.04 mag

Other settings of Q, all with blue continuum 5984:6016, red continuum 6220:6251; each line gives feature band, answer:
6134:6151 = 0.030 mag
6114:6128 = 0.037 mag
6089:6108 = 0.022 mag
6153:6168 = 0.048 mag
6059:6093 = 0.018 mag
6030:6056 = -0.005 mag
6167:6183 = 0.028 mag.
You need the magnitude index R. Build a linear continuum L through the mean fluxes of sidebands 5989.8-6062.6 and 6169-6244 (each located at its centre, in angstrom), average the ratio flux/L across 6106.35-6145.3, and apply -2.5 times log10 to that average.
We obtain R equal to 0.02 mag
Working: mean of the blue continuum 1.9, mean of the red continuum 1.64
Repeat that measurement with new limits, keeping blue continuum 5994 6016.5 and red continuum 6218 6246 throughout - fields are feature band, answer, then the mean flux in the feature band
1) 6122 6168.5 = 0.05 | 1.69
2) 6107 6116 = 0.04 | 1.74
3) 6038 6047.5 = 0.02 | 1.88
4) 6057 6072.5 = 0.05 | 1.79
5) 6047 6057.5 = 0.01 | 1.88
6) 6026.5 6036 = 0.05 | 1.85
